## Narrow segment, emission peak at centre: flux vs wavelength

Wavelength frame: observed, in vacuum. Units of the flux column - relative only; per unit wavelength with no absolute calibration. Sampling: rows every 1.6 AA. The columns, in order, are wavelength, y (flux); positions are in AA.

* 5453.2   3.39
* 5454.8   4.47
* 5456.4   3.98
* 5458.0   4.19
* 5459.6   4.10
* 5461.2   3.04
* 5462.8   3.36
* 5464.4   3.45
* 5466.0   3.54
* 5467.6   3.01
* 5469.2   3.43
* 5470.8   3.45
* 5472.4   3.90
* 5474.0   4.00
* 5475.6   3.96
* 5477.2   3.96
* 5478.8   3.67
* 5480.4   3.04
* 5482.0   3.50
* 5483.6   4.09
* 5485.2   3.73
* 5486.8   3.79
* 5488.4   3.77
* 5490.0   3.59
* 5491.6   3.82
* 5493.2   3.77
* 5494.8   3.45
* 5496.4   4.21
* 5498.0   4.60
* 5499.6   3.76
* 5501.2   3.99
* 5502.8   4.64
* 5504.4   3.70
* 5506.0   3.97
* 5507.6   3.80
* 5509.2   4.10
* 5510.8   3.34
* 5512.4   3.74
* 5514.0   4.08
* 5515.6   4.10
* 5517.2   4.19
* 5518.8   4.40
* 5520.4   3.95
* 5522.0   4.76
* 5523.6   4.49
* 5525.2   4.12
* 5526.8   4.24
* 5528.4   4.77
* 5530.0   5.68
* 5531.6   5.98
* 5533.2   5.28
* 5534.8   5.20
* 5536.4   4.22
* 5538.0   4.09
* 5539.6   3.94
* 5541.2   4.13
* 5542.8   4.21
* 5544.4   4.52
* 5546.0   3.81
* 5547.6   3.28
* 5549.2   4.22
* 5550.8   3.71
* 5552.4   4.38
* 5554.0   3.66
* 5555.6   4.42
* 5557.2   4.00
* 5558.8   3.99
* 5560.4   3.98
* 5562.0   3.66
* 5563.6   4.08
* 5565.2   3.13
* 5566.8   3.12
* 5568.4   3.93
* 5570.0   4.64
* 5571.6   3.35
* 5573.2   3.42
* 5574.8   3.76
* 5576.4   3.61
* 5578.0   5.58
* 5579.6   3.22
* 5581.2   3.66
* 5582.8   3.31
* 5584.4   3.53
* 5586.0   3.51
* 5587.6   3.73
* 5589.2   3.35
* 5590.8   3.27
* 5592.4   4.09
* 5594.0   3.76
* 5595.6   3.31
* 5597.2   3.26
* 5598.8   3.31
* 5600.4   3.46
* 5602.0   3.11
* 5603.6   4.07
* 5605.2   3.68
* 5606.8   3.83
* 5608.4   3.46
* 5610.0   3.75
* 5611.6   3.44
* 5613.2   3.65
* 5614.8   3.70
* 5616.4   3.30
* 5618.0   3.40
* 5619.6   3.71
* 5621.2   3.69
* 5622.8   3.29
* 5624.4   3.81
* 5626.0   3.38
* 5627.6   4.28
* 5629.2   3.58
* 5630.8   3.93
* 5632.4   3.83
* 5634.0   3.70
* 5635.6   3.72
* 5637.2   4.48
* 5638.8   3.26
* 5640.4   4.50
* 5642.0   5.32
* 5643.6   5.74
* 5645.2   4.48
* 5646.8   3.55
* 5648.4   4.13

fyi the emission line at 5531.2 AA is H-beta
